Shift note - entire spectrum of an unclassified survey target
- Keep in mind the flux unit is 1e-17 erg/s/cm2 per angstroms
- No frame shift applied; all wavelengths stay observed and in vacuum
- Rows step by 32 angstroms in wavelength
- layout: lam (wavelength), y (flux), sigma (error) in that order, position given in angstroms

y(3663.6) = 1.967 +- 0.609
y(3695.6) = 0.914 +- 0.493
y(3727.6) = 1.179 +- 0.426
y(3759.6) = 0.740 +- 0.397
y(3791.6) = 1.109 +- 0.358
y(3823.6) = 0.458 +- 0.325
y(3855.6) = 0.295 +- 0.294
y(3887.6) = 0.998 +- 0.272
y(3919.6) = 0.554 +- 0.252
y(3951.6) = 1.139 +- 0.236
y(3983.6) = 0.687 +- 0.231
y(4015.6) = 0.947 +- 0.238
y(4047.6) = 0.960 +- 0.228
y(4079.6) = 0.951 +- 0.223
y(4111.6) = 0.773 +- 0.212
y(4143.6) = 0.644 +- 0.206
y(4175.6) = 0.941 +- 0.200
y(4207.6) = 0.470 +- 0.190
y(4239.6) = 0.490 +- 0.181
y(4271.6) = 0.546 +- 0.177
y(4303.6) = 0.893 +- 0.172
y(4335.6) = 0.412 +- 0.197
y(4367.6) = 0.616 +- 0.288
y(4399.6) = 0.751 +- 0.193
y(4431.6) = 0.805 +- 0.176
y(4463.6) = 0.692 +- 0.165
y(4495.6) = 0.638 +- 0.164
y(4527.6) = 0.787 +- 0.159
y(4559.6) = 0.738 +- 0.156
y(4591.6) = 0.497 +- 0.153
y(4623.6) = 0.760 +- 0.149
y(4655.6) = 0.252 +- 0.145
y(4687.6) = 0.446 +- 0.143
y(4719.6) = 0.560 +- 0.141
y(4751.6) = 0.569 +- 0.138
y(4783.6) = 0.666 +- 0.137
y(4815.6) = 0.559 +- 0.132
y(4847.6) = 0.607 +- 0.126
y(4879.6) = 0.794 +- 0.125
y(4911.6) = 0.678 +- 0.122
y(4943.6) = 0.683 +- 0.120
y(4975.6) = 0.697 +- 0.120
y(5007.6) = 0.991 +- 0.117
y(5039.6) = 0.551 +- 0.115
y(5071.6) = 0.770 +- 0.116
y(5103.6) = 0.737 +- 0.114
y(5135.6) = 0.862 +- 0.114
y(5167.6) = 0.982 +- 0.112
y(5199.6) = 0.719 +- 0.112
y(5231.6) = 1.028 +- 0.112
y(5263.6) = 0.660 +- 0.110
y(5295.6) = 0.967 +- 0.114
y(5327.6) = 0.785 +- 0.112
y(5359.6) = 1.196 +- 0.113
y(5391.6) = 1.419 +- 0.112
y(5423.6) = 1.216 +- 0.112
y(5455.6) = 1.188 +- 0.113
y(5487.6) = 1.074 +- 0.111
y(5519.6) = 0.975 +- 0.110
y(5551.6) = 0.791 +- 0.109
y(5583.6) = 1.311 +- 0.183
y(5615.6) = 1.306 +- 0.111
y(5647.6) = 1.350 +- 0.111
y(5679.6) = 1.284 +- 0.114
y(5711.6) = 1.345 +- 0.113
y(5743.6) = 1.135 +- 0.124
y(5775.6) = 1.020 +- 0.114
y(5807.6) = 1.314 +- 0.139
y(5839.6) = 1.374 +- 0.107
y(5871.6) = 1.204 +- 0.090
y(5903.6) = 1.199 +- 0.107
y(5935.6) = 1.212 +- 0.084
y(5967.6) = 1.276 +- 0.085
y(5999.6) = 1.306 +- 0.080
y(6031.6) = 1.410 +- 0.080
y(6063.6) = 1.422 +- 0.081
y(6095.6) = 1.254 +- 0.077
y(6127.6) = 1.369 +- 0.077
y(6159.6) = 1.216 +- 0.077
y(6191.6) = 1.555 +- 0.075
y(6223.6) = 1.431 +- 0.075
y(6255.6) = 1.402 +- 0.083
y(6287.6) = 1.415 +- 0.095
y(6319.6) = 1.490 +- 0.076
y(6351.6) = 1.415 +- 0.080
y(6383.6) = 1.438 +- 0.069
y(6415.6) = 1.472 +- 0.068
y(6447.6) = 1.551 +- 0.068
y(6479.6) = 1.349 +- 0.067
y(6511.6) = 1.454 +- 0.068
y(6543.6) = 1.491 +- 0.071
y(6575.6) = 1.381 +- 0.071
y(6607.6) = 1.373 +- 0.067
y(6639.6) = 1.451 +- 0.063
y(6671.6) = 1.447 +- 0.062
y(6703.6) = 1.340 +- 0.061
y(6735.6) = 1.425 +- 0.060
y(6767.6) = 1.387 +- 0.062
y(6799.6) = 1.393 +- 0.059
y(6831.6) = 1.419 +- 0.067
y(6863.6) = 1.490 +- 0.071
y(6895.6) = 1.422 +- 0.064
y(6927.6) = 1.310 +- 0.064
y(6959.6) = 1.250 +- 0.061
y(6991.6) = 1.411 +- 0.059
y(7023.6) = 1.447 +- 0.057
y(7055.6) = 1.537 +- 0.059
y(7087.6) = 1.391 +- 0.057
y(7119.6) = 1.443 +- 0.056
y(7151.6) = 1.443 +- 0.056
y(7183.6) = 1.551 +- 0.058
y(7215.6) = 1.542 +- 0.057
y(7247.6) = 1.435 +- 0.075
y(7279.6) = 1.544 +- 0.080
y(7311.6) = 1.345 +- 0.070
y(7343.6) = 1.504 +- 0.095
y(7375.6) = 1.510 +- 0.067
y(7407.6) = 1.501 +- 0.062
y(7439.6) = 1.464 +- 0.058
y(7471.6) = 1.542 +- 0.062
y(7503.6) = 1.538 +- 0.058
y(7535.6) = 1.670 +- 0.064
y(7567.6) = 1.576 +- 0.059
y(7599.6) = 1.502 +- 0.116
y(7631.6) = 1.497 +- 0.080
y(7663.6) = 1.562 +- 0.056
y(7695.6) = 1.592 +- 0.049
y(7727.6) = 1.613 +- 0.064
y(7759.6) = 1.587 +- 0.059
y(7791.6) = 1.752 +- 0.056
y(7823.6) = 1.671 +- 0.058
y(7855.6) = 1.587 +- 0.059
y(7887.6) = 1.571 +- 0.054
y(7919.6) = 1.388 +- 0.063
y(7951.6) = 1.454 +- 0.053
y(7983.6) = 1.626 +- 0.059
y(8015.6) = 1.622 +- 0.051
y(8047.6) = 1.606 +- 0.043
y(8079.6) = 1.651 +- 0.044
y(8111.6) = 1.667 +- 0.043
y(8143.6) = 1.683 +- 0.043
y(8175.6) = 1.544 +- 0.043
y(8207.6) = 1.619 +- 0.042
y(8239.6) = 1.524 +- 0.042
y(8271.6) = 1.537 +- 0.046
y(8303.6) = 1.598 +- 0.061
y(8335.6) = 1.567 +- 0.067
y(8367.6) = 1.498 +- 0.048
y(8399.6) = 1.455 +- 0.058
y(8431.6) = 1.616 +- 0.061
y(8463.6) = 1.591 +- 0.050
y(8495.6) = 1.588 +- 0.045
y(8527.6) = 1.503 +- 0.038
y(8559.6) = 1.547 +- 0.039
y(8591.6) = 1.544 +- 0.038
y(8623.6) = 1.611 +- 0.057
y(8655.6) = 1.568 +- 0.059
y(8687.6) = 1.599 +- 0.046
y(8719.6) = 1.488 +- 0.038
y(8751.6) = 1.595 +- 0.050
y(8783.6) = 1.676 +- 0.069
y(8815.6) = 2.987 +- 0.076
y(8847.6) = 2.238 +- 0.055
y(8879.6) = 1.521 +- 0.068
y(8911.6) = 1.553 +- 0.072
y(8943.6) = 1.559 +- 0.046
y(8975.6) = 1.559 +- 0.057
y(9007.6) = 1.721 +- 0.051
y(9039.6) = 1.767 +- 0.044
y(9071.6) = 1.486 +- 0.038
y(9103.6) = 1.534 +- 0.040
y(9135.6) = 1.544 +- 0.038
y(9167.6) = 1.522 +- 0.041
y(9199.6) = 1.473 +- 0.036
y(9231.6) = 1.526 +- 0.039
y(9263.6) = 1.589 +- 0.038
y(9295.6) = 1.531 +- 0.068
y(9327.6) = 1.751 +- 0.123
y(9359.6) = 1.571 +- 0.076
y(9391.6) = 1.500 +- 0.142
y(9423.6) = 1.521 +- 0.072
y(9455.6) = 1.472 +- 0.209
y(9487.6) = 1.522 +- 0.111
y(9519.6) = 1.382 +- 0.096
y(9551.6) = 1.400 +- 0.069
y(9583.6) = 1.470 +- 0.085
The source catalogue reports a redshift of 0.34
